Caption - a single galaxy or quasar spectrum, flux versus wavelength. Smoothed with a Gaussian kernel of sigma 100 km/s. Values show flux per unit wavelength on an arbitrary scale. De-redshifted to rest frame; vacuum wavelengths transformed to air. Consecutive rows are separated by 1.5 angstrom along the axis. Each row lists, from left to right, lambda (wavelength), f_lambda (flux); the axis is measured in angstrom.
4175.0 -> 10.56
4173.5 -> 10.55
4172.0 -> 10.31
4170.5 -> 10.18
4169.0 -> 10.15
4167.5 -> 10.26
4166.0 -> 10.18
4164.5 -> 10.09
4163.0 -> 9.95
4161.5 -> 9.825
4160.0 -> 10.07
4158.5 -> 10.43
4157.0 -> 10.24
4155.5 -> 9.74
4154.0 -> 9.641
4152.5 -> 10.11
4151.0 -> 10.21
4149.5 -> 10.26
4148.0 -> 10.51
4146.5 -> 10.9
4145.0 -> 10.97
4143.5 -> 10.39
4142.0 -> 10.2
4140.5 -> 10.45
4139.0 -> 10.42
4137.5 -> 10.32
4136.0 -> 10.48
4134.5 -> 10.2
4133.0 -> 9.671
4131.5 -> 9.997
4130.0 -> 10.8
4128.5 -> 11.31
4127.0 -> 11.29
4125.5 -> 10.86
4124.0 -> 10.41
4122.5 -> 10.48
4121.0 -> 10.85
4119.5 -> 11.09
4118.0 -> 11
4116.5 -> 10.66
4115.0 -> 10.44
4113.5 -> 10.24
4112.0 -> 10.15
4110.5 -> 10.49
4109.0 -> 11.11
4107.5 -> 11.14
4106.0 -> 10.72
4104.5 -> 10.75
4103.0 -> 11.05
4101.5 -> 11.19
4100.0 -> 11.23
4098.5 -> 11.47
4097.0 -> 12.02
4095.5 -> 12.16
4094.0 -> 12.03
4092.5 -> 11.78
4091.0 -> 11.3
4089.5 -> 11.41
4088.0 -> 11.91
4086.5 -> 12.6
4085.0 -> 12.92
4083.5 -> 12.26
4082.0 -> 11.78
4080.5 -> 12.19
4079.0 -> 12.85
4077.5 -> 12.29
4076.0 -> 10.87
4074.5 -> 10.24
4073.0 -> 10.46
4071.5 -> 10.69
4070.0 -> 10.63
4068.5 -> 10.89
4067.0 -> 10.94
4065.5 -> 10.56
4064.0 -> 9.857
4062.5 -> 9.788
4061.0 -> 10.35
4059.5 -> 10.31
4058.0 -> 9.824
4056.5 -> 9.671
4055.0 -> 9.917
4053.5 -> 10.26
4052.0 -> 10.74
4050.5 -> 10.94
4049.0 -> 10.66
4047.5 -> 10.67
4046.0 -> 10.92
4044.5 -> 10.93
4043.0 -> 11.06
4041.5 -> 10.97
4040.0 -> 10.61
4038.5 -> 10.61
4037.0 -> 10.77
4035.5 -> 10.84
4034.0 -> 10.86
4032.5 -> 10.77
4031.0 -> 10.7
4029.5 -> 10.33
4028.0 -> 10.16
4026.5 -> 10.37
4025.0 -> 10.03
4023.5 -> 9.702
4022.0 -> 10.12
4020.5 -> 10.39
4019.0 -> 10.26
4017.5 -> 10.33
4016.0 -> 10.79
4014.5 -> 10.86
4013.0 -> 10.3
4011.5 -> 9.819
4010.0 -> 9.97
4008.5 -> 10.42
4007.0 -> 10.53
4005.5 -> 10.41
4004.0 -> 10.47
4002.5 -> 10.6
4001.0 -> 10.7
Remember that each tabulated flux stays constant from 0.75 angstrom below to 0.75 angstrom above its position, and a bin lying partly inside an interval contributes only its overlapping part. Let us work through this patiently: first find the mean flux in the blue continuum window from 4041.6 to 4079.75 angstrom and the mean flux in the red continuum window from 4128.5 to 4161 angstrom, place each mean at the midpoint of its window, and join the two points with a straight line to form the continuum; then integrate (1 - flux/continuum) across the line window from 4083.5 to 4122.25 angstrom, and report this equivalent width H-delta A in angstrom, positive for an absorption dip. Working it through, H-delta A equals -2.9 angstrom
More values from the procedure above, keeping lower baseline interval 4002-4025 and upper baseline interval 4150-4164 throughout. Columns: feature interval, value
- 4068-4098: -4.4 angstrom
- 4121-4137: -0.8 angstrom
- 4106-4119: -0.7 angstrom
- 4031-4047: -0.9 angstrom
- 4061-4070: -0.2 angstrom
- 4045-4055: -0.4 angstrom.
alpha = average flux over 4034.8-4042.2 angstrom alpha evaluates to 10.8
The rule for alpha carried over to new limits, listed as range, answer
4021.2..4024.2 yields 9.92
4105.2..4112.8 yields 10.7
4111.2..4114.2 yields 10.2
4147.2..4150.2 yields 10.4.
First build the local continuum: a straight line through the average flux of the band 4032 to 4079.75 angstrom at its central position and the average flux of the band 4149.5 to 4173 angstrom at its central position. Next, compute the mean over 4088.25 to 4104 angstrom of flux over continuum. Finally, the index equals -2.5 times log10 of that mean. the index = -0.11 mag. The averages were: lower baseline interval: 10.7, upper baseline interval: 10.1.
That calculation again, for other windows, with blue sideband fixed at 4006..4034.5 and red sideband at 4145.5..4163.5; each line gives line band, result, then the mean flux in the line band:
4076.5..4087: -0.20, 12.4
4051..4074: 0.00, 10.3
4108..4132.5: -0.05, 10.7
